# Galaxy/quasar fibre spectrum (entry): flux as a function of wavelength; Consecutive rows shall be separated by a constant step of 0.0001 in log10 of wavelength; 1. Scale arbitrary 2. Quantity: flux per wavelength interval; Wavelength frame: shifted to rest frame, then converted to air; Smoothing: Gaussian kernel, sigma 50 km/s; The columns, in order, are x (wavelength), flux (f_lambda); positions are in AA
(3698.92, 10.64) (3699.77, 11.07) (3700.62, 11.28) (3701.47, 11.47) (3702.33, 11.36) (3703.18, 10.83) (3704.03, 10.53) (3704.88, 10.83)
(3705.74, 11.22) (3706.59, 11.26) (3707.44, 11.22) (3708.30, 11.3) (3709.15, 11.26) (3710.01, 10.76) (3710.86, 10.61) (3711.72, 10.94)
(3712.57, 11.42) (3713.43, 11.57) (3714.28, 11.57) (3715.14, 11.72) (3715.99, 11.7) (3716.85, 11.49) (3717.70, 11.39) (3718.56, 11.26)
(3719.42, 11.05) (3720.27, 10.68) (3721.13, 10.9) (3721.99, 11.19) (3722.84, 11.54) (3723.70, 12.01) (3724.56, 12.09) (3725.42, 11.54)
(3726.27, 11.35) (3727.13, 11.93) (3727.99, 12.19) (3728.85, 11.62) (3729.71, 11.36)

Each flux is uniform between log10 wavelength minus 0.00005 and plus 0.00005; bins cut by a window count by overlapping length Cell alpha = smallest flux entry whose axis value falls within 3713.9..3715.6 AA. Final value 11.57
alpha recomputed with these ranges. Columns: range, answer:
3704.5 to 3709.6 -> 10.83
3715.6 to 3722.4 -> 10.68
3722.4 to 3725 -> 11.54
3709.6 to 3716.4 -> 10.61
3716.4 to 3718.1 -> 11.39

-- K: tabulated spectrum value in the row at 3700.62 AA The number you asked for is 11.28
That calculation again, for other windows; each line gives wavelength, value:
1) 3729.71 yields 11.36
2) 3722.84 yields 11.54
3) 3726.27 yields 11.35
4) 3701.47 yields 11.47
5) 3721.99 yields 11.19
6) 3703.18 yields 10.83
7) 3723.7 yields 12.01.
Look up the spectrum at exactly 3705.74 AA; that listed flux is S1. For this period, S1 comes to 11.22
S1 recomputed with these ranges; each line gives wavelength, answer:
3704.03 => 10.53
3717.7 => 11.39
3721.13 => 10.9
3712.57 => 11.42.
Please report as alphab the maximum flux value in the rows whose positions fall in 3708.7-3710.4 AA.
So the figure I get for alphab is 11.26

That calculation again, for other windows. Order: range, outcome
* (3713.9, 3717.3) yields 11.72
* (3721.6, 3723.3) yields 11.54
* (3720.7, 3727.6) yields 12.09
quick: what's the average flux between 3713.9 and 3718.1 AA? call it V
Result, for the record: 11.6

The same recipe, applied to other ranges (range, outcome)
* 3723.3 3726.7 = 11.8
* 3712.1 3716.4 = 11.6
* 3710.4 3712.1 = 10.8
